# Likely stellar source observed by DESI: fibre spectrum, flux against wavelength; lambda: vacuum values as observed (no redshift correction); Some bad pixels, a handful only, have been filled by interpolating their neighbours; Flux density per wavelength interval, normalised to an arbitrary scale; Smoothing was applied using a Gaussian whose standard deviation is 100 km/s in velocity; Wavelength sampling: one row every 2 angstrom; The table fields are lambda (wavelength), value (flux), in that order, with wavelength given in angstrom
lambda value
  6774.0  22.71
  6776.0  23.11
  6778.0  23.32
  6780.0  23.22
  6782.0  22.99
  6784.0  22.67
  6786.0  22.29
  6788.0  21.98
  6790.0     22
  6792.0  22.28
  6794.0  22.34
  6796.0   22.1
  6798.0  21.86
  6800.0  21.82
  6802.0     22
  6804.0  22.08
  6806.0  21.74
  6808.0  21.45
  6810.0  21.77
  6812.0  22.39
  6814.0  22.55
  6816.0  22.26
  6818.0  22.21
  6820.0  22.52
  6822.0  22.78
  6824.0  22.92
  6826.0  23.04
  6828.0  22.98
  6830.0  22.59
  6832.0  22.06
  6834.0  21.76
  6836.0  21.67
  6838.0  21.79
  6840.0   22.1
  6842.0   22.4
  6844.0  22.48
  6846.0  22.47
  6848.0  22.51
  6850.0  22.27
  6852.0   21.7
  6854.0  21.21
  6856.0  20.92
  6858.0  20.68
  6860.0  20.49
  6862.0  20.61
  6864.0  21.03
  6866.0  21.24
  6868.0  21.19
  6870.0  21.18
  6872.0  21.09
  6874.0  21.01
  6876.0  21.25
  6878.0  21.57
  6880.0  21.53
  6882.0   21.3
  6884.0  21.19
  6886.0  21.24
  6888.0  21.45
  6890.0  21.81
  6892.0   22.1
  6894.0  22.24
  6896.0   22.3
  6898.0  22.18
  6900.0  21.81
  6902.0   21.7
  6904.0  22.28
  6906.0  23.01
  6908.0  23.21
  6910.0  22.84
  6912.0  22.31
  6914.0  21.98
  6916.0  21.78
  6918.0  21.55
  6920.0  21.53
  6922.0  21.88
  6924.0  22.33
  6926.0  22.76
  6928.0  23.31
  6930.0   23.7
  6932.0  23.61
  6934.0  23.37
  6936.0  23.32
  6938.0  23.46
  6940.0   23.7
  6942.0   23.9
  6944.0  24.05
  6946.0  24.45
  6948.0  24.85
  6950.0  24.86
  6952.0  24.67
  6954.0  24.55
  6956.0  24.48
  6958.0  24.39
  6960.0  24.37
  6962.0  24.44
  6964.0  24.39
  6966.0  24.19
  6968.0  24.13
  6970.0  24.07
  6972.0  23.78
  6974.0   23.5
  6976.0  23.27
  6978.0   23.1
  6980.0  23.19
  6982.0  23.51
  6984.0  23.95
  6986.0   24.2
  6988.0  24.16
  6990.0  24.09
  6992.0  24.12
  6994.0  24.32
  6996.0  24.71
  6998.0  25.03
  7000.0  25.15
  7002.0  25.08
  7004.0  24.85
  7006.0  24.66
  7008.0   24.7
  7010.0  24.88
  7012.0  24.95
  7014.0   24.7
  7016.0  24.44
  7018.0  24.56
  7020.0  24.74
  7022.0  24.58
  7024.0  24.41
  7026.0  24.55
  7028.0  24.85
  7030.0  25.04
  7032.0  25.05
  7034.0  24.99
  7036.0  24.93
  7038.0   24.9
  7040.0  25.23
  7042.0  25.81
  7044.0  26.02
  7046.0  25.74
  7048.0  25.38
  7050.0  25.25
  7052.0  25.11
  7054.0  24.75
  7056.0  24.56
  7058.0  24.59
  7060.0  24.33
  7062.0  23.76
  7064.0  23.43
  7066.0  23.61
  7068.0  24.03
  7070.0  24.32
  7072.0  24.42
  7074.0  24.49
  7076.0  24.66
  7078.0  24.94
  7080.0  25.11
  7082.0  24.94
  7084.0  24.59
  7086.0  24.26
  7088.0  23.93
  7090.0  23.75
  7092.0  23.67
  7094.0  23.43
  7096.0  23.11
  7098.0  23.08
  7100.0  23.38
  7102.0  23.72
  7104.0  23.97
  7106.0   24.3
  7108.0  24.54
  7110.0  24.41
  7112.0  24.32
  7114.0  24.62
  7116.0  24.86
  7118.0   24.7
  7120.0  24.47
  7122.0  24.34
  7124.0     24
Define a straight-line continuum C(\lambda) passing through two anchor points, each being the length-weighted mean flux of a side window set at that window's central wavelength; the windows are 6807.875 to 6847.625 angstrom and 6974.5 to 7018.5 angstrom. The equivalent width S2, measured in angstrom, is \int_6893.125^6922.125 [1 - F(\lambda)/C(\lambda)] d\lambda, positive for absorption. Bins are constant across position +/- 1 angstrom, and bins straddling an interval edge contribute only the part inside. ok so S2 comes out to 1.37 angstrom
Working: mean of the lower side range 22.3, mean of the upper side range 24.3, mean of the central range 22.2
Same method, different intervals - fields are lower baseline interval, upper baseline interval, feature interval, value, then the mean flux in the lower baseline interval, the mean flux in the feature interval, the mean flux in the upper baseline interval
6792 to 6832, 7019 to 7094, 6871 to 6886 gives 1.08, 22.3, 21.3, 24.7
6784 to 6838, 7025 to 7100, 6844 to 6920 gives 3.92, 22.2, 21.7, 24.5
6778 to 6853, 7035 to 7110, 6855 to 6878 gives 1.74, 22.3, 21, 24.4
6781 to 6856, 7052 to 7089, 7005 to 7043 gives -1.35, 22.2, 24.8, 24.4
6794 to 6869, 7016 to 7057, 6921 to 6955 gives -0.22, 21.9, 23.7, 25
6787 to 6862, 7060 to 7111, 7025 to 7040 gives -0.80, 22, 24.9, 24.1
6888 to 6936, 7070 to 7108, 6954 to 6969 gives -0.96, 22.4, 24.4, 24.1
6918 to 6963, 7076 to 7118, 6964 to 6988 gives 0.03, 23.7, 23.8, 24.2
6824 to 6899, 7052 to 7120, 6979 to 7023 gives -2.29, 21.7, 24.5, 24.2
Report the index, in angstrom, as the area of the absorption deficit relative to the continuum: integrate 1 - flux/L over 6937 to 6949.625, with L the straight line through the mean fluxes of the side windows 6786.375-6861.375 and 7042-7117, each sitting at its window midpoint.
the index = -0.5 angstrom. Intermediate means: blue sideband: 22.1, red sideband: 24.4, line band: 24.1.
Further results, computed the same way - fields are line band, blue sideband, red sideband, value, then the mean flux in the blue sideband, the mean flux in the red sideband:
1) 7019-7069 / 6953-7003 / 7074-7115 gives -1.3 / 24.2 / 24.1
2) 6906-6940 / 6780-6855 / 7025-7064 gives 1.1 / 22.2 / 25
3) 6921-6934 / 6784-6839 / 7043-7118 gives 0.1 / 22.2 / 24.4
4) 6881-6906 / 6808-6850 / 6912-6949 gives 1.0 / 22.3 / 23.1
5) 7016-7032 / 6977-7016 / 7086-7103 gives -0.4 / 24.4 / 23.6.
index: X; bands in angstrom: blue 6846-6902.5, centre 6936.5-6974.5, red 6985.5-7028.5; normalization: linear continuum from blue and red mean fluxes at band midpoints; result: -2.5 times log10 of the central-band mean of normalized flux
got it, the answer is -0.04 mag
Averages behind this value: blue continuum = 21.5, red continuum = 24.6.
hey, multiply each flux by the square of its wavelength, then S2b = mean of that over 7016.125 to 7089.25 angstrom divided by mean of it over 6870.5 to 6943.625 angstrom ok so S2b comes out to 1.16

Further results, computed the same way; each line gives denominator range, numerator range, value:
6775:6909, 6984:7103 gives 1.18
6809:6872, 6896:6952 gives 1.07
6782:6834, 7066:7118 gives 1.18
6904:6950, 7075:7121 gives 1.10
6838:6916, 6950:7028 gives 1.16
